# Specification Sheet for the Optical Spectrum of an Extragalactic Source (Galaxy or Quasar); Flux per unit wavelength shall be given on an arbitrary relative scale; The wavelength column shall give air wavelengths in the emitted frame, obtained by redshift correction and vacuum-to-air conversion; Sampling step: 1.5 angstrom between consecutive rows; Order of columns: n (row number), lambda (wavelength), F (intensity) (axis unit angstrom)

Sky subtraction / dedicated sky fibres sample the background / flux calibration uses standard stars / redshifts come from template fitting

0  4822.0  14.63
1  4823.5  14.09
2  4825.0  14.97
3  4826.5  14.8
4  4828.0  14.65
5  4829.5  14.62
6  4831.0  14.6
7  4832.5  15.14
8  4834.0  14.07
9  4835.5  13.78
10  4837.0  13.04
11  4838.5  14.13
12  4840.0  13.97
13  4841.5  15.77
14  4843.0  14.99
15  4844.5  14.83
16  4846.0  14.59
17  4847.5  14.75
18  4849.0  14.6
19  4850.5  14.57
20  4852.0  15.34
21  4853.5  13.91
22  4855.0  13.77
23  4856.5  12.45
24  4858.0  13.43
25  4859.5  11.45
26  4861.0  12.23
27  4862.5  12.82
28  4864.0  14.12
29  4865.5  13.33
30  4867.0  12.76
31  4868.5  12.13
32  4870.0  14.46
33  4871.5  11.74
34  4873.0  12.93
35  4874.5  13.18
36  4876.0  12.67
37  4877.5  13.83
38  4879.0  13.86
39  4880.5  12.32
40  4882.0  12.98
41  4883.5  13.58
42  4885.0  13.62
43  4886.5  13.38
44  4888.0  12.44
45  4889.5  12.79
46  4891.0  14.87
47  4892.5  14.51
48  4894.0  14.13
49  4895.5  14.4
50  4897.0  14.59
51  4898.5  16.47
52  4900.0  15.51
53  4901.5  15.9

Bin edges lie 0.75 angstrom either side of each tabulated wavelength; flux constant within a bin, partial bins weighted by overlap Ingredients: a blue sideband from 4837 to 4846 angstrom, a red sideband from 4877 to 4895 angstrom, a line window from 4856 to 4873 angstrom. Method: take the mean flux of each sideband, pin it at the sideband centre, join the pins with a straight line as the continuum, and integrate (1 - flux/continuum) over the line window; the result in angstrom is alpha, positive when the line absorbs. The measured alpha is 1.5 angstrom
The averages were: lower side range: 14.6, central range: 12.8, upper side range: 13.5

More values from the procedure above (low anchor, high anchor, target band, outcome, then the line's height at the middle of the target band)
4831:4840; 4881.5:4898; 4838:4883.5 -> 1.17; 13.9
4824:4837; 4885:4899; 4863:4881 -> 1.40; 14.2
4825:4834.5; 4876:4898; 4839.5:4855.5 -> -0.33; 14.4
